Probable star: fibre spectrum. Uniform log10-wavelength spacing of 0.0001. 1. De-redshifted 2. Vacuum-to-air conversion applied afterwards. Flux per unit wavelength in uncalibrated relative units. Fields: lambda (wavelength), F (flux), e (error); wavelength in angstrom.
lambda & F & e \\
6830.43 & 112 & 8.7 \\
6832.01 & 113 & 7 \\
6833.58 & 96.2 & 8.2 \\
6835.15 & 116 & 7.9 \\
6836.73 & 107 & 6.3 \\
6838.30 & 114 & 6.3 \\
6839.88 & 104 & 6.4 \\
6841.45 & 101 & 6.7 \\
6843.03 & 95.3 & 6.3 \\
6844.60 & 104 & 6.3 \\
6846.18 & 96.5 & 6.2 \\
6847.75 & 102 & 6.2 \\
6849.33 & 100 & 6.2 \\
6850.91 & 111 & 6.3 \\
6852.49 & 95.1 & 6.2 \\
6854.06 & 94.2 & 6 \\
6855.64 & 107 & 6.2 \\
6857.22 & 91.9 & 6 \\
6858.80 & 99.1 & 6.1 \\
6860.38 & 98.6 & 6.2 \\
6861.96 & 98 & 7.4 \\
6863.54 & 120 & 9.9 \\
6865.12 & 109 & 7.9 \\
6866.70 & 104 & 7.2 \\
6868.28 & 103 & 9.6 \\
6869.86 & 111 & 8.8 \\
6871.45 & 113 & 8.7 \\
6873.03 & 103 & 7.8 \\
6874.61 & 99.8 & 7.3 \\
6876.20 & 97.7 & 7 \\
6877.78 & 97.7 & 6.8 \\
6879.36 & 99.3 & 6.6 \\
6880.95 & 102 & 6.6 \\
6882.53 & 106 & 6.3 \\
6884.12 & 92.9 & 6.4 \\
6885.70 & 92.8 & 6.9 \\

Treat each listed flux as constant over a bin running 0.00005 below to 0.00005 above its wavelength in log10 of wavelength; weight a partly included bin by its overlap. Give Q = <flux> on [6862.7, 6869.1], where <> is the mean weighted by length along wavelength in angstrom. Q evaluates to 109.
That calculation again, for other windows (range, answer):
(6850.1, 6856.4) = 102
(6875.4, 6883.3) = 101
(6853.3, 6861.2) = 98.1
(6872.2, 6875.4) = 102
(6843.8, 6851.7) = 103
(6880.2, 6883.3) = 104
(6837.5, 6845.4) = 104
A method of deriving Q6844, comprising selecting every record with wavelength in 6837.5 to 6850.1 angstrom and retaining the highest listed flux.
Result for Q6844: 114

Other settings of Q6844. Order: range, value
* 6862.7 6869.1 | 120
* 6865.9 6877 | 113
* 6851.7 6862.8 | 107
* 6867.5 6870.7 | 111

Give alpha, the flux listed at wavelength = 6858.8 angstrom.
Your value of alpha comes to 99.1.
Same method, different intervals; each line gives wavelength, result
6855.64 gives 107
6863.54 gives 120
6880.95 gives 102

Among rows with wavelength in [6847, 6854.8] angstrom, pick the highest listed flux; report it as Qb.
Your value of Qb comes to 111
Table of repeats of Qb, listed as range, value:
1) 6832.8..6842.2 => 116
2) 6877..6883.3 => 106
